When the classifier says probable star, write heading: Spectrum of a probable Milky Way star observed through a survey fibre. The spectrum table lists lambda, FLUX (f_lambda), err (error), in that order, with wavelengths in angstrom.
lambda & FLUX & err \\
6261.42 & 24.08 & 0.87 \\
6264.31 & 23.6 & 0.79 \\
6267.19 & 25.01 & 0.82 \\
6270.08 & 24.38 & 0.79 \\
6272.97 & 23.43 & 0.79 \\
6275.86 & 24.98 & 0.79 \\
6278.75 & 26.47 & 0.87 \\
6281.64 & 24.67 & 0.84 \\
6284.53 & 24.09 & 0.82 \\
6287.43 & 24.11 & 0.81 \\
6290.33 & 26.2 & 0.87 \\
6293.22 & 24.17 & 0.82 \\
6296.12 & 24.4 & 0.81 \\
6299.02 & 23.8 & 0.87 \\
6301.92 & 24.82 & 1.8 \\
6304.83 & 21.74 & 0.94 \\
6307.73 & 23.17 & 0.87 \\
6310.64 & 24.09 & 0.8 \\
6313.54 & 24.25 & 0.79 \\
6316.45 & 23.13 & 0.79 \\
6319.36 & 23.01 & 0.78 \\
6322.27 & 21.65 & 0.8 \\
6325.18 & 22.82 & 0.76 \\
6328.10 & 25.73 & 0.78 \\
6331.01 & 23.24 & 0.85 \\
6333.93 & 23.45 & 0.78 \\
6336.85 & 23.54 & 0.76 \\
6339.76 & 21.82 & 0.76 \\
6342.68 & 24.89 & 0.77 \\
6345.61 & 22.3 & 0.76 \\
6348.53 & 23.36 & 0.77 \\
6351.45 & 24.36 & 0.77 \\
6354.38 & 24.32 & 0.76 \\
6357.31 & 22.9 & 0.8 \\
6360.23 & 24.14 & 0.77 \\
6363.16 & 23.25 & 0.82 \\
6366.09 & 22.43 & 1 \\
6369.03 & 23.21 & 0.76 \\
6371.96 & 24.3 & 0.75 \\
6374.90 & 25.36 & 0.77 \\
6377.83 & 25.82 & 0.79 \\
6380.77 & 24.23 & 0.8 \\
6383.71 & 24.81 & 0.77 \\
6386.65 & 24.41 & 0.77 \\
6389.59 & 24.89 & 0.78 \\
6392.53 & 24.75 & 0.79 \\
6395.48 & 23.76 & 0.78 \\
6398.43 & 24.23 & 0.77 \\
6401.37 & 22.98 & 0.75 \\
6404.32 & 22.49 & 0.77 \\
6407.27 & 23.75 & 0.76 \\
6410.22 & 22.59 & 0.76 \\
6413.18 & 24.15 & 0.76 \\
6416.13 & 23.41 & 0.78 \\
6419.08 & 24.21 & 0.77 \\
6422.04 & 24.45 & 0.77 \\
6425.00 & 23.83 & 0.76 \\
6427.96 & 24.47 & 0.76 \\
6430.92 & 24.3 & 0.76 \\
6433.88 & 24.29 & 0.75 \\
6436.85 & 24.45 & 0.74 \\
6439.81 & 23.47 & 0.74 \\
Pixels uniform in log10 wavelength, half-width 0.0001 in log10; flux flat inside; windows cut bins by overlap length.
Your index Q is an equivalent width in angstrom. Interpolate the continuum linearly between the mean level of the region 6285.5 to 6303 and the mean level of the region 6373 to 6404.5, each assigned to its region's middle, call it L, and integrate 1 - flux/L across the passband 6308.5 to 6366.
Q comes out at 2.4 angstrom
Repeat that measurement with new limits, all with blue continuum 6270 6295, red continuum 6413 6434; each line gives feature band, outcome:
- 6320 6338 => 0.8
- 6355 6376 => 0.6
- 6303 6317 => 0.7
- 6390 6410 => 0.5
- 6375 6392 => -0.4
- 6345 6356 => 0.3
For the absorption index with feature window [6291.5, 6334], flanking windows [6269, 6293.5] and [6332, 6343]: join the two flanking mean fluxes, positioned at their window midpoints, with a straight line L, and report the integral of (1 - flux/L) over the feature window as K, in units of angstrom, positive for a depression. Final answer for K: 0.6 angstrom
